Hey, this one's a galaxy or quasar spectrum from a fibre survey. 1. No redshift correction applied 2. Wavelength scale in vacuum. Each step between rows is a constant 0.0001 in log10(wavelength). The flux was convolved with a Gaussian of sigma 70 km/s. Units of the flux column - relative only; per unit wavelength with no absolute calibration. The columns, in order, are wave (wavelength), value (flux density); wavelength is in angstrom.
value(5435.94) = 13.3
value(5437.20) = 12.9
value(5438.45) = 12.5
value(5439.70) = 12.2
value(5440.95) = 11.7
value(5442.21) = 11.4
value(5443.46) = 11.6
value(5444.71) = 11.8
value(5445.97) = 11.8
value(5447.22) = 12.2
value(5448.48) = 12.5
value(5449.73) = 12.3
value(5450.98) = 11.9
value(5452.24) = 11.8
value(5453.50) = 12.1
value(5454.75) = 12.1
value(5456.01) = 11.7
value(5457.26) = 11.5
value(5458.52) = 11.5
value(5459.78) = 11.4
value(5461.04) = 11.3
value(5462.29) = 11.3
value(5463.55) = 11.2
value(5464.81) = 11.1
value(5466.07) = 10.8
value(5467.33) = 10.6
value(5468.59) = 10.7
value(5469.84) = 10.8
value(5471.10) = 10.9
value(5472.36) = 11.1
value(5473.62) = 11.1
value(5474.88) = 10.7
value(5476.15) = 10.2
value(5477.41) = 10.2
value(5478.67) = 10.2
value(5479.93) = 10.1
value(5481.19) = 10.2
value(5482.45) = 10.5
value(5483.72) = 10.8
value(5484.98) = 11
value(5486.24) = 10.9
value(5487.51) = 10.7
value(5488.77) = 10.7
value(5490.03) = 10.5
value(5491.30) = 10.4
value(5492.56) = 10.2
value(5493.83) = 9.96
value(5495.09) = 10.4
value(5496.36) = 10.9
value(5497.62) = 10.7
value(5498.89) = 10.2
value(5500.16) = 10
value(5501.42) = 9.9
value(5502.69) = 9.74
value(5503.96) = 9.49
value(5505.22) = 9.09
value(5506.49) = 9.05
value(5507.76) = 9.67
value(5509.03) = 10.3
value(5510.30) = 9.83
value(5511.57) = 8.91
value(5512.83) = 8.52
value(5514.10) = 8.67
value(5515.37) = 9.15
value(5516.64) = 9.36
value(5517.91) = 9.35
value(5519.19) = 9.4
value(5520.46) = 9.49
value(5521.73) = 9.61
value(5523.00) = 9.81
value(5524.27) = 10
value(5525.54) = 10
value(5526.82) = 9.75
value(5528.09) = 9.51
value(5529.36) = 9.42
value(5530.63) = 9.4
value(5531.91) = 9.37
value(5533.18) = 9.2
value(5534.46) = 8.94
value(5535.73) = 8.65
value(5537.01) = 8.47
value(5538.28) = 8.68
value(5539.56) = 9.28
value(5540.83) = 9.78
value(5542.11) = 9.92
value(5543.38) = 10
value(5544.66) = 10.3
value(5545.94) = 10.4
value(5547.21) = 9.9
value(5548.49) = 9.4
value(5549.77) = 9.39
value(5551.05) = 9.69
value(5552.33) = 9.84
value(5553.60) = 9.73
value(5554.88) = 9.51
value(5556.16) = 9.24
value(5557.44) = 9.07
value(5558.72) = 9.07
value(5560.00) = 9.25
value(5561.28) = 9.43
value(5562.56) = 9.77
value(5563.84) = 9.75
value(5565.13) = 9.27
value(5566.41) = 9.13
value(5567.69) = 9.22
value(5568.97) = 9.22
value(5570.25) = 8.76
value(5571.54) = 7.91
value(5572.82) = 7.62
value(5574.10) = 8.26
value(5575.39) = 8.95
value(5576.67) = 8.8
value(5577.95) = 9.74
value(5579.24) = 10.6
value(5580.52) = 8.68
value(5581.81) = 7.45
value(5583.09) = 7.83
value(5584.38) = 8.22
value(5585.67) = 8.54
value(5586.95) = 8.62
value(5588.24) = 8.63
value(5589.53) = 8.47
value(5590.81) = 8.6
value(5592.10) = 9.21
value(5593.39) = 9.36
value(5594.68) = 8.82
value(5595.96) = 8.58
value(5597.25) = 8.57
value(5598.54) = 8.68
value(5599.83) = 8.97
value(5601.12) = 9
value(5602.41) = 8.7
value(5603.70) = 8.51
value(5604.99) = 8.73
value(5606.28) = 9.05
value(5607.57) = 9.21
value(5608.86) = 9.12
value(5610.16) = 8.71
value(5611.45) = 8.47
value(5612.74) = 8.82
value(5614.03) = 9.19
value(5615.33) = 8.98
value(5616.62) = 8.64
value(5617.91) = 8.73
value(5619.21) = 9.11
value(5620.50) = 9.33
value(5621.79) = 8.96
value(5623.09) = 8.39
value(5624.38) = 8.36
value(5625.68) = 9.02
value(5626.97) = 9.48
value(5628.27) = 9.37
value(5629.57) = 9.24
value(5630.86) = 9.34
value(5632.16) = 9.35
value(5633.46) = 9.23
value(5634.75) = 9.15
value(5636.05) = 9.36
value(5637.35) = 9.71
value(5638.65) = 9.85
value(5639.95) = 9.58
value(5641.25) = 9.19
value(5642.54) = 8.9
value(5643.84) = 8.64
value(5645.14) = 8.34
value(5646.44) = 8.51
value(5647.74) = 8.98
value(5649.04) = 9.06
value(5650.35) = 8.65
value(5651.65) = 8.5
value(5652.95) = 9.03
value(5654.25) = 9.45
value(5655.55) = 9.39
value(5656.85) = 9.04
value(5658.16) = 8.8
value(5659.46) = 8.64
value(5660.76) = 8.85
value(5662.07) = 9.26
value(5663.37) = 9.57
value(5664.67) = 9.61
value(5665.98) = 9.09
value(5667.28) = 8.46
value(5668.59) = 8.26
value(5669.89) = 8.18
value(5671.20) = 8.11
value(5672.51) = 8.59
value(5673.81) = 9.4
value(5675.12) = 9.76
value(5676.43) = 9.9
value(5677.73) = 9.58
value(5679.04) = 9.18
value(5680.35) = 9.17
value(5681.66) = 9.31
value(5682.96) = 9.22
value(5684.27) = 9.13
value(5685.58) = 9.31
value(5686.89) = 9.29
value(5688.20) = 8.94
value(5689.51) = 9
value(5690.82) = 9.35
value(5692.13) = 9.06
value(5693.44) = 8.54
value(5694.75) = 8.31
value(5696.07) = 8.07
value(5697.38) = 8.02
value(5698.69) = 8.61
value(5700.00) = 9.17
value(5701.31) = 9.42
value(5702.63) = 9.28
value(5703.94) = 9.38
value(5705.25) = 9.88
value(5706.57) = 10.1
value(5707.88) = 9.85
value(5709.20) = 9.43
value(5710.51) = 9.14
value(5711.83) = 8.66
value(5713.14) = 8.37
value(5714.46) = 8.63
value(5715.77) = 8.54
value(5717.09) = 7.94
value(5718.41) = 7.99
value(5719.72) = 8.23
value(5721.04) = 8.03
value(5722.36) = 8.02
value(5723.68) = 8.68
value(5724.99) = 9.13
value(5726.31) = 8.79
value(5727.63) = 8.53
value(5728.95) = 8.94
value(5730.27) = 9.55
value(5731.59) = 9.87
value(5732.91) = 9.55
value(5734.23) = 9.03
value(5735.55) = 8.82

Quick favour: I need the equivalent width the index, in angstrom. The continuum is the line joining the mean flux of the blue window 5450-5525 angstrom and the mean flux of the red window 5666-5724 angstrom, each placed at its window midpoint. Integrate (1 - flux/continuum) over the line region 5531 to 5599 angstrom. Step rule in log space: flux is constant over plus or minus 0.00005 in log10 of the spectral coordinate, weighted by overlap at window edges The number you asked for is 5.2 angstrom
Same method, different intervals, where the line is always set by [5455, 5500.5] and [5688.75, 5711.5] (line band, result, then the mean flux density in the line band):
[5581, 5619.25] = 4.4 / 8.71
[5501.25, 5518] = 1.9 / 9.35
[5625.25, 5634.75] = 0.3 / 9.29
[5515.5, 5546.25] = 2.6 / 9.49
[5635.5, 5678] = 1.7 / 9.03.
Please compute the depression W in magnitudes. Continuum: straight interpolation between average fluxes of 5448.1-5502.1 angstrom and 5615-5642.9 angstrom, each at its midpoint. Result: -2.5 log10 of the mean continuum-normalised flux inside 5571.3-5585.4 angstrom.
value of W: 0.138 mag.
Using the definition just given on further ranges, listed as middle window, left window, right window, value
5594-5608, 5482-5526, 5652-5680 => 0.07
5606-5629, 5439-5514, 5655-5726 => 0.07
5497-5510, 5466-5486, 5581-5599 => 0.03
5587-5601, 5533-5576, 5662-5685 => 0.05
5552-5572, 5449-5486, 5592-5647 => 0.06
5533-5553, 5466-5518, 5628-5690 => 0.04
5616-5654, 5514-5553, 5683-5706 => 0.02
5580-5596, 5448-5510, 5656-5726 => 0.15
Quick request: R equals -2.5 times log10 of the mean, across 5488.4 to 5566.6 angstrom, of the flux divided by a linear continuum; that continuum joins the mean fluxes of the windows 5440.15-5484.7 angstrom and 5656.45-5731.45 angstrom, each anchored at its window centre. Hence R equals 0.11 mag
